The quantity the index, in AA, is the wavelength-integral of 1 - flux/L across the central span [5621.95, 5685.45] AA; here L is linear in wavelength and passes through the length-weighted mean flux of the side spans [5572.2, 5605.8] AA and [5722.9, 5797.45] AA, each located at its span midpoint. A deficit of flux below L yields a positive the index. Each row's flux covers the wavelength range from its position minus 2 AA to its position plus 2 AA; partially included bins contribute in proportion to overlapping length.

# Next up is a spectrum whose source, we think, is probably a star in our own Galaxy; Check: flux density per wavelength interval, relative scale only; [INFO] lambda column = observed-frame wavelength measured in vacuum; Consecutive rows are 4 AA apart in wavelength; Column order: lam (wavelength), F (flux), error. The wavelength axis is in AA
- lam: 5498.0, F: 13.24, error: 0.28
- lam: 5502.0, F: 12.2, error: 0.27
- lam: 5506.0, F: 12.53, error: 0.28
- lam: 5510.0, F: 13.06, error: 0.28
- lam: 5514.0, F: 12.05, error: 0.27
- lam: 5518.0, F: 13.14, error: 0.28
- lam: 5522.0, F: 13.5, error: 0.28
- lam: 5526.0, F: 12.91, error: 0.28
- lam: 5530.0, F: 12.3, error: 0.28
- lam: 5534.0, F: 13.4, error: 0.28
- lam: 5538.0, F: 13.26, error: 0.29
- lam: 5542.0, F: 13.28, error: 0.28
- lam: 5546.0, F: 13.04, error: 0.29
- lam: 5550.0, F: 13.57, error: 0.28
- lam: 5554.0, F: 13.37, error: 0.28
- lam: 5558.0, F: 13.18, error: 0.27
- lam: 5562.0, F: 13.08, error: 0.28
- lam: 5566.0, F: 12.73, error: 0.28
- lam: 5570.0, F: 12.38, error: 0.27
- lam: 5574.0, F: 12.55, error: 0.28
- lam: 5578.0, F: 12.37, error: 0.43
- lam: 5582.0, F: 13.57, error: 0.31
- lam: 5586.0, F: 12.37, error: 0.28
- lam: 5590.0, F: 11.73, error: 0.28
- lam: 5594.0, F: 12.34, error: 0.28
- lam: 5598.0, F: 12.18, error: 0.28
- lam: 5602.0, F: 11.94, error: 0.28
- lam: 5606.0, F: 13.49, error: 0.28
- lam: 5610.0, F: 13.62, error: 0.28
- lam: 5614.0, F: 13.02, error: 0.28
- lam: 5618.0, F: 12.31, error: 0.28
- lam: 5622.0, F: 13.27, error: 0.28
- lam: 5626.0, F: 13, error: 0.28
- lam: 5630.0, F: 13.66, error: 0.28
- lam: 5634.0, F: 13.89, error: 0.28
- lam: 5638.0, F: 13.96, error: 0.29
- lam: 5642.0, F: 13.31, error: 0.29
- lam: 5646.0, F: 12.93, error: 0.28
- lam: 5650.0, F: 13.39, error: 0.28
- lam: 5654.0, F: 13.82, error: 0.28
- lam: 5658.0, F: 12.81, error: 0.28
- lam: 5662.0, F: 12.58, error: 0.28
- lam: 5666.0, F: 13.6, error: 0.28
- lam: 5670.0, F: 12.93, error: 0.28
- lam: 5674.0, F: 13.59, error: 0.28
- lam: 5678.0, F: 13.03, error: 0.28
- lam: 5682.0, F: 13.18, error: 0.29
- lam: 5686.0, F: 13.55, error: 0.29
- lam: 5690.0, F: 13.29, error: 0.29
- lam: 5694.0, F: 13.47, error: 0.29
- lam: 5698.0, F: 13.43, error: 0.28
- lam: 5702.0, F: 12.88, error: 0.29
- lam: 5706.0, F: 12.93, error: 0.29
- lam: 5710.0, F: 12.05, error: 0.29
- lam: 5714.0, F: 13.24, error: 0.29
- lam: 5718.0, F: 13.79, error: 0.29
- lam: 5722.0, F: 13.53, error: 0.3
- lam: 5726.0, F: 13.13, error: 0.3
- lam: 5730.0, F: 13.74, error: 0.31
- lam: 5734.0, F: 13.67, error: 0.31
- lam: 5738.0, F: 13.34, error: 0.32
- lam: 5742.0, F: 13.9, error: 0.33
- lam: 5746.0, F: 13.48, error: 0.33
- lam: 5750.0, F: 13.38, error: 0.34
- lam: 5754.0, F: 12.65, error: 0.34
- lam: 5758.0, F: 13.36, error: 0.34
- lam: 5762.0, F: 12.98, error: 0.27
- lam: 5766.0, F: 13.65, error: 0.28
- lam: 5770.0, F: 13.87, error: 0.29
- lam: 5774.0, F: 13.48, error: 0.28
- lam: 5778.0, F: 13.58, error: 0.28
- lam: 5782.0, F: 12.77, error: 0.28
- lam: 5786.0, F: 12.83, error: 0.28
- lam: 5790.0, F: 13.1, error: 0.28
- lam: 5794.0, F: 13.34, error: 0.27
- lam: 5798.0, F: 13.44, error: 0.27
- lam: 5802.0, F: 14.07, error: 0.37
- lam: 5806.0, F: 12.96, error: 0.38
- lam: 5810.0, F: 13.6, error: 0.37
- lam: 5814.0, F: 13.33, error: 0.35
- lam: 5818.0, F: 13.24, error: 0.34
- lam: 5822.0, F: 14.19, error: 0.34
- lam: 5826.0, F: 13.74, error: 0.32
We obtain -2.6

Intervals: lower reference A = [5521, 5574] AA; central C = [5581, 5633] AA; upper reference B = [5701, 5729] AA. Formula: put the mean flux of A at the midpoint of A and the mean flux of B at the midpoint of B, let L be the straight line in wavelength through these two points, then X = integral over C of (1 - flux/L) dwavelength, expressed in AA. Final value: 1.0 AA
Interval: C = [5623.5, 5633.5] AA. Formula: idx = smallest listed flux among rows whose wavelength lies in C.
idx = 13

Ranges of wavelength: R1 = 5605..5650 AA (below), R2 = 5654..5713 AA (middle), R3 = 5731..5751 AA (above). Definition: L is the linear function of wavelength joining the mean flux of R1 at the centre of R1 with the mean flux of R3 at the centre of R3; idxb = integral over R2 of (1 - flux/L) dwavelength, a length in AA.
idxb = 1.4 AA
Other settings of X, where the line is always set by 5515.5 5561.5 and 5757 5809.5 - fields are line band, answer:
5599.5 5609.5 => 0.3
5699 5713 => 0.6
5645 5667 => 0.1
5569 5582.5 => 0.6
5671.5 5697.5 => -0.1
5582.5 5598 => 1.1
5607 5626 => 0.2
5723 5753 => -0.4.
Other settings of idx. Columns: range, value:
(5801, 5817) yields 12.96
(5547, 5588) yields 12.37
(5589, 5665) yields 11.73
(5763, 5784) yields 12.77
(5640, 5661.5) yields 12.81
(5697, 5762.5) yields 12.05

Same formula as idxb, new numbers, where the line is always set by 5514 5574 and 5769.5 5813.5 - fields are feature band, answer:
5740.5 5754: -0.1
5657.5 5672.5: 0.2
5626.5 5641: -0.6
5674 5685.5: 0.0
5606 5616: -0.2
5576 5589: 0.4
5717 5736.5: -0.4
